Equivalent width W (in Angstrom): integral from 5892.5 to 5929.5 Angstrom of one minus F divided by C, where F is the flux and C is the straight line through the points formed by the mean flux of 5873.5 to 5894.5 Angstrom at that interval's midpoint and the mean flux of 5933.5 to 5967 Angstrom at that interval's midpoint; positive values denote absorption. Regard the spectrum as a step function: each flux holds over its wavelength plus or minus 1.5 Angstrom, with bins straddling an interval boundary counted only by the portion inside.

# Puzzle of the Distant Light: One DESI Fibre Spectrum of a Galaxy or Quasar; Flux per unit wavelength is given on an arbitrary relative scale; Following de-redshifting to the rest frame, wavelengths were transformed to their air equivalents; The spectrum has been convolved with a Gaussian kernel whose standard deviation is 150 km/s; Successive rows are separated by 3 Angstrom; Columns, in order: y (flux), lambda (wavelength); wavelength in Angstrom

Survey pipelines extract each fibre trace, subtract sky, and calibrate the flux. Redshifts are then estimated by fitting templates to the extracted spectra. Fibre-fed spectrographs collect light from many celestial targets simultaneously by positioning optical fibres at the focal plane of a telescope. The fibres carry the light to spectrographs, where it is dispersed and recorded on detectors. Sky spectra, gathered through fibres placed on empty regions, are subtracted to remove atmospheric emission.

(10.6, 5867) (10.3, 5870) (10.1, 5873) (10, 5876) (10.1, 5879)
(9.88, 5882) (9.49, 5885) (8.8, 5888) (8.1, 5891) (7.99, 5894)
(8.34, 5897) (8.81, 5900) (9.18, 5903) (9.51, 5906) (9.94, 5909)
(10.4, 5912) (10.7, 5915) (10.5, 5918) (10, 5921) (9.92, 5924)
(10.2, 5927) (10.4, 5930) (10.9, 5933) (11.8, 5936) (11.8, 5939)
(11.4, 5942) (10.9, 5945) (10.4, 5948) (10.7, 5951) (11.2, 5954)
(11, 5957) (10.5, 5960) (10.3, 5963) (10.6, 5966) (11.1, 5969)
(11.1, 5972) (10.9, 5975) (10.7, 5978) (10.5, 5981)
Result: 1.28 Angstrom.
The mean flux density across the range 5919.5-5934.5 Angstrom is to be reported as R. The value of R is 10.3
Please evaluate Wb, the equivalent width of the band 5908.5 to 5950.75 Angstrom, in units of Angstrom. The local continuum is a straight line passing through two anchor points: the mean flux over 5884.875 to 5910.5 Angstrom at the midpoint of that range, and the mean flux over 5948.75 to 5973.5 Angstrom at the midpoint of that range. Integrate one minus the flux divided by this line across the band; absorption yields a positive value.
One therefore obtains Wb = -3.6 Angstrom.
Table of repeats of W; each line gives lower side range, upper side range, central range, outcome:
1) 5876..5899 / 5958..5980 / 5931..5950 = -1.93 Angstrom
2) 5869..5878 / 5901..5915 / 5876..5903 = 2.64 Angstrom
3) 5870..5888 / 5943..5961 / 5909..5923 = 0.00 Angstrom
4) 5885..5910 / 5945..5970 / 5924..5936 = -0.87 Angstrom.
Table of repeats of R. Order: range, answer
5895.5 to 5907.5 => 8.96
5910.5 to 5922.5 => 10.4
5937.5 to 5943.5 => 11.6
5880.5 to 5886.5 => 9.69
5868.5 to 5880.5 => 10.1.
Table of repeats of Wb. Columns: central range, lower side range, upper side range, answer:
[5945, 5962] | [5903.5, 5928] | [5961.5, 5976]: -0.26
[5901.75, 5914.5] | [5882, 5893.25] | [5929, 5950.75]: -0.11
